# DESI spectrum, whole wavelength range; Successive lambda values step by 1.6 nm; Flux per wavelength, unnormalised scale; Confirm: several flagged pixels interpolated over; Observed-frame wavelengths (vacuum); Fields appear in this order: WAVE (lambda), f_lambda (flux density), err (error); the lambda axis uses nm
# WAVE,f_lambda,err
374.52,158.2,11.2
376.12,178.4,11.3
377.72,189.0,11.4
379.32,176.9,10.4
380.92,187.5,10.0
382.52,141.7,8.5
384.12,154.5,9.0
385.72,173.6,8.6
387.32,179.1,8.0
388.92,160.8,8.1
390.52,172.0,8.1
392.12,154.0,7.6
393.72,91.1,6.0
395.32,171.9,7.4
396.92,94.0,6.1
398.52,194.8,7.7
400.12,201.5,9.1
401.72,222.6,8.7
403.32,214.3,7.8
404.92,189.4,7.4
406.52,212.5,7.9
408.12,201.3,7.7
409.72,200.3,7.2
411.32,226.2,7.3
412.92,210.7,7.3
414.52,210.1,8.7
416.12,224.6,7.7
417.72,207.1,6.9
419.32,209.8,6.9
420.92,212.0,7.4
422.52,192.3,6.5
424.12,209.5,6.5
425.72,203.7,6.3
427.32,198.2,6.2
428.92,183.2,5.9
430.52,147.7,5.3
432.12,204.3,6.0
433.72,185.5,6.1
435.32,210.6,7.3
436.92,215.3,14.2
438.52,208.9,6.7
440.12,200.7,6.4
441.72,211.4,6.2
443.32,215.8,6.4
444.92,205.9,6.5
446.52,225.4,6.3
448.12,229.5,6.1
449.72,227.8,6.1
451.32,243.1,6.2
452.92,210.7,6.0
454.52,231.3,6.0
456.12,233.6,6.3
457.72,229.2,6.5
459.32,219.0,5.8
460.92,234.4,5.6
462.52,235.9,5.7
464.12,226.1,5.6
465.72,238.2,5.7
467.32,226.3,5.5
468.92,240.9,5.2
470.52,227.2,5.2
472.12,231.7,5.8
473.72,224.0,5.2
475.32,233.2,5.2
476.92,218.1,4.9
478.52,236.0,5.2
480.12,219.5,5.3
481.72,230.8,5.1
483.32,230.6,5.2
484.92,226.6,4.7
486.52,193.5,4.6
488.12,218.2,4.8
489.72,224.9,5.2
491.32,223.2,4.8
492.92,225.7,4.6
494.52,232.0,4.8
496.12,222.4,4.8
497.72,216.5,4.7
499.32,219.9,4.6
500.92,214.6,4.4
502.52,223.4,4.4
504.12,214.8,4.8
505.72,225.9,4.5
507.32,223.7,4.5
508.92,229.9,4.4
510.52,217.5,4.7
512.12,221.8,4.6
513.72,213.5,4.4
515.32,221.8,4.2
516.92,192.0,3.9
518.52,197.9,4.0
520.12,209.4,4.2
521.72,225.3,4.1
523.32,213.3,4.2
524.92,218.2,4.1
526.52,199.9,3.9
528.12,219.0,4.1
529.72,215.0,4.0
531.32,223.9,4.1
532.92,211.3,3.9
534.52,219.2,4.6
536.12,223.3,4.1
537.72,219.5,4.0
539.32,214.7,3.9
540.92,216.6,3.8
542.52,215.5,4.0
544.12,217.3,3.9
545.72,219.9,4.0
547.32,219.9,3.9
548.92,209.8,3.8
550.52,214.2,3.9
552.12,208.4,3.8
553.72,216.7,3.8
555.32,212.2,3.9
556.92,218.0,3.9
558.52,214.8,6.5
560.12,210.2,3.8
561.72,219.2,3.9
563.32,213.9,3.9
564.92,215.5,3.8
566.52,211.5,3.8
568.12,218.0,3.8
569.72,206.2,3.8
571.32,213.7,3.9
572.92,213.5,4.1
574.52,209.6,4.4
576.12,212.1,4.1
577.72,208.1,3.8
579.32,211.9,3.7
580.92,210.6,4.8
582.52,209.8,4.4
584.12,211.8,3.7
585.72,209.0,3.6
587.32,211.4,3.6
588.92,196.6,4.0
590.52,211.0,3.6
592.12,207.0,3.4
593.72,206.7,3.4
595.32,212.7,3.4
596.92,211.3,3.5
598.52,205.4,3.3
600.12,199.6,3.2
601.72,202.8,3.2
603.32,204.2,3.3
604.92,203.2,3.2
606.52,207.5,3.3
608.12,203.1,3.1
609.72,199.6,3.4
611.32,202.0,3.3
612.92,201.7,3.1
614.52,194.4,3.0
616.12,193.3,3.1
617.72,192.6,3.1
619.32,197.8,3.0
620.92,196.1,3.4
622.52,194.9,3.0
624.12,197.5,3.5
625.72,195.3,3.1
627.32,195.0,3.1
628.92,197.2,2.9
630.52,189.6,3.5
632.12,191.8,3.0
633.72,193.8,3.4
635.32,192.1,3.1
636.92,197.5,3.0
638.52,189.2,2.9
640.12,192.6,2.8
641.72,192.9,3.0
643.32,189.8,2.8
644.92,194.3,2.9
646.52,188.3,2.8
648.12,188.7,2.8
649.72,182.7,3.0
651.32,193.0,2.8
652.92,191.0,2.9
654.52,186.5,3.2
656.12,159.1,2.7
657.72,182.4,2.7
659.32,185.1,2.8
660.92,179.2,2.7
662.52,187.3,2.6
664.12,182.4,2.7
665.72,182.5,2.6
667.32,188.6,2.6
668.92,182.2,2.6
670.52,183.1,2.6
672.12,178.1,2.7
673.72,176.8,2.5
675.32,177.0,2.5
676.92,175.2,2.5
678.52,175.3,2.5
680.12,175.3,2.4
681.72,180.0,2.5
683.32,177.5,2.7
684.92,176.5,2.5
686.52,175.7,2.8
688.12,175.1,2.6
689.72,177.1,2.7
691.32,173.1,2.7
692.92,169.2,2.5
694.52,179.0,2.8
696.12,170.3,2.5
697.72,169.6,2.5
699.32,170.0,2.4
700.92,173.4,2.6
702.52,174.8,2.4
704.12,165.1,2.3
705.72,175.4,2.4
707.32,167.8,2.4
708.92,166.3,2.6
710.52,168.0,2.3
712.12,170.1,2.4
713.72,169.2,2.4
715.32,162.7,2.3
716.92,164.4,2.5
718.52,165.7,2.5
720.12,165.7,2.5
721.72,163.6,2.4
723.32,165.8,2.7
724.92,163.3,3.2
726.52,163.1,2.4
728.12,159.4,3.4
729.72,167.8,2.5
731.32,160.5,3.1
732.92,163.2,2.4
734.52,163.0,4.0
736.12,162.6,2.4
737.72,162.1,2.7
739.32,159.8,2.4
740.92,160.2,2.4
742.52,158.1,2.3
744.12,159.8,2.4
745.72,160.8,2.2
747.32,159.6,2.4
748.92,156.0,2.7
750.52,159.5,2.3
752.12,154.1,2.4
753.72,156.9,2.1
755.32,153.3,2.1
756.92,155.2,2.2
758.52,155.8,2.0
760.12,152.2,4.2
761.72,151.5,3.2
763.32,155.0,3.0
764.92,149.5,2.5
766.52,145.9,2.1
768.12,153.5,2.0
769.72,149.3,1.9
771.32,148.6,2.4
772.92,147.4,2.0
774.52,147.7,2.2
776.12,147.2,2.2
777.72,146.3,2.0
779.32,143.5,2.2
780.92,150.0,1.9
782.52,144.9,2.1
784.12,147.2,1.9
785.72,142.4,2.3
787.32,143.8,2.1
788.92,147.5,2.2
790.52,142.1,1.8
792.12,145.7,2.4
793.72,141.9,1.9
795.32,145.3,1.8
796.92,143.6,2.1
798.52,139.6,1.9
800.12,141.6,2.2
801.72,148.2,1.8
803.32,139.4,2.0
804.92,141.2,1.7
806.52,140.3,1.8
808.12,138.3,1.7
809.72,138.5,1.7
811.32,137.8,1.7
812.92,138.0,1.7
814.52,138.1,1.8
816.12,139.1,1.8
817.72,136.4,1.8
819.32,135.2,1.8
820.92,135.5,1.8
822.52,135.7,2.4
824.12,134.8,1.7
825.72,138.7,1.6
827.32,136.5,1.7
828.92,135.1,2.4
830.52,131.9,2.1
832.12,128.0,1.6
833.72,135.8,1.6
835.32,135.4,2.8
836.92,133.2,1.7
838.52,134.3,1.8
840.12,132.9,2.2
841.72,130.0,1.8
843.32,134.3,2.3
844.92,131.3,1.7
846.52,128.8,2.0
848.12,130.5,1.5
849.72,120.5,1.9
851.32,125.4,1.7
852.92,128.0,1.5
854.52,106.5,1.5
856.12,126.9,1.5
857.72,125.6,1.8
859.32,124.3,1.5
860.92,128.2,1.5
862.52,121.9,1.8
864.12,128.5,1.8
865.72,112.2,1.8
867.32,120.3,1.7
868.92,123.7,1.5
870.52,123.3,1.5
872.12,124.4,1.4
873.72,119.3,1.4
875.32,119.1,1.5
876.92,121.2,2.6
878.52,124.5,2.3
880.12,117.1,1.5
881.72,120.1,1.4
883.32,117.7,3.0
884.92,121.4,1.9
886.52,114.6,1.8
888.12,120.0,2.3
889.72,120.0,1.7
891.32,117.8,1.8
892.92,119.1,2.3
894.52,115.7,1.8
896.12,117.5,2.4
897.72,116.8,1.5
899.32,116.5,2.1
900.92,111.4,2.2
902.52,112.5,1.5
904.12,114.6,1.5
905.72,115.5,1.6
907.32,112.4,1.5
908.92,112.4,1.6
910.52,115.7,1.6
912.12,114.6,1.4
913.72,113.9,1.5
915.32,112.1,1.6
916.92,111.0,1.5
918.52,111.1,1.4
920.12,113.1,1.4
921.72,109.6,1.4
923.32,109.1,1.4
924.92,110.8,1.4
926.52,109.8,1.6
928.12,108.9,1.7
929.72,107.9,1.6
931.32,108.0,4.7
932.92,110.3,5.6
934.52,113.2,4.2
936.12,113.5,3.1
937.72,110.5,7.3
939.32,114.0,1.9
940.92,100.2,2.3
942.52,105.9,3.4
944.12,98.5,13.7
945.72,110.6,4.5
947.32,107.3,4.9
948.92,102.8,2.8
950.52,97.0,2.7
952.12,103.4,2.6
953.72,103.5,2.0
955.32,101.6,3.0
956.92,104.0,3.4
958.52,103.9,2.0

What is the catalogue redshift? 0.000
